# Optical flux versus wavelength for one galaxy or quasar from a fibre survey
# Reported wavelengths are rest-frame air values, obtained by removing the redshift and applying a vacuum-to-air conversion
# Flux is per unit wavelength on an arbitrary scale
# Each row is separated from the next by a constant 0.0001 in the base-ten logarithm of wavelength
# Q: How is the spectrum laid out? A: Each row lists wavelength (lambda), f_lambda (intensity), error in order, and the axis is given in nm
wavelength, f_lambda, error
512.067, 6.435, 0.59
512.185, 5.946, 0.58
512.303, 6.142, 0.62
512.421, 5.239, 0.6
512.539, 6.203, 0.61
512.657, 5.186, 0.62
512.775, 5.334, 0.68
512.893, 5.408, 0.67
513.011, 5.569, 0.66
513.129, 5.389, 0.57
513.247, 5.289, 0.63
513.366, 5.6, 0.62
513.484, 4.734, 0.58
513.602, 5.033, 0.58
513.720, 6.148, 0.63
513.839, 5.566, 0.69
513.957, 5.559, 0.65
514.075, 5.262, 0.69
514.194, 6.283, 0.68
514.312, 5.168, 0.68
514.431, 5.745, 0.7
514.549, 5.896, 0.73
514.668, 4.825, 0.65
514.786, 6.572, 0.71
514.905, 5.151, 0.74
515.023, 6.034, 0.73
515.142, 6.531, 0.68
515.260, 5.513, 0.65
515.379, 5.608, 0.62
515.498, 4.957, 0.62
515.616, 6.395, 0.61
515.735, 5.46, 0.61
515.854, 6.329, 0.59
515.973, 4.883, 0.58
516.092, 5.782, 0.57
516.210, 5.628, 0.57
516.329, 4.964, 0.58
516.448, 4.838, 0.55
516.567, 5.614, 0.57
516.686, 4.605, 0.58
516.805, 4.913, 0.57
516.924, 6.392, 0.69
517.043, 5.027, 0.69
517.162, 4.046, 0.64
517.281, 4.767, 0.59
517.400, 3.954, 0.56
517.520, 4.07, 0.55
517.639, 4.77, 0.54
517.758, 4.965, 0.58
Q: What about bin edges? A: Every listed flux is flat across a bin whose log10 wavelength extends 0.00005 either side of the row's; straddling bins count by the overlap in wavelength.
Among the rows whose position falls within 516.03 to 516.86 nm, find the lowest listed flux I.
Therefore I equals 4.605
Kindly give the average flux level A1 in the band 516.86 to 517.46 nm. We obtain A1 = 4.84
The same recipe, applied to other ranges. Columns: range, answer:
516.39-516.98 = 5.27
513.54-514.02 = 5.57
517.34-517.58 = 4.01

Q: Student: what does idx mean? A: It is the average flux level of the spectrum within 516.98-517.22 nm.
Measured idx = 4.57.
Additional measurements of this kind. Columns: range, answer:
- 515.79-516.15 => 5.65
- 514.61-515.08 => 5.65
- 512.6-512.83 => 5.26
